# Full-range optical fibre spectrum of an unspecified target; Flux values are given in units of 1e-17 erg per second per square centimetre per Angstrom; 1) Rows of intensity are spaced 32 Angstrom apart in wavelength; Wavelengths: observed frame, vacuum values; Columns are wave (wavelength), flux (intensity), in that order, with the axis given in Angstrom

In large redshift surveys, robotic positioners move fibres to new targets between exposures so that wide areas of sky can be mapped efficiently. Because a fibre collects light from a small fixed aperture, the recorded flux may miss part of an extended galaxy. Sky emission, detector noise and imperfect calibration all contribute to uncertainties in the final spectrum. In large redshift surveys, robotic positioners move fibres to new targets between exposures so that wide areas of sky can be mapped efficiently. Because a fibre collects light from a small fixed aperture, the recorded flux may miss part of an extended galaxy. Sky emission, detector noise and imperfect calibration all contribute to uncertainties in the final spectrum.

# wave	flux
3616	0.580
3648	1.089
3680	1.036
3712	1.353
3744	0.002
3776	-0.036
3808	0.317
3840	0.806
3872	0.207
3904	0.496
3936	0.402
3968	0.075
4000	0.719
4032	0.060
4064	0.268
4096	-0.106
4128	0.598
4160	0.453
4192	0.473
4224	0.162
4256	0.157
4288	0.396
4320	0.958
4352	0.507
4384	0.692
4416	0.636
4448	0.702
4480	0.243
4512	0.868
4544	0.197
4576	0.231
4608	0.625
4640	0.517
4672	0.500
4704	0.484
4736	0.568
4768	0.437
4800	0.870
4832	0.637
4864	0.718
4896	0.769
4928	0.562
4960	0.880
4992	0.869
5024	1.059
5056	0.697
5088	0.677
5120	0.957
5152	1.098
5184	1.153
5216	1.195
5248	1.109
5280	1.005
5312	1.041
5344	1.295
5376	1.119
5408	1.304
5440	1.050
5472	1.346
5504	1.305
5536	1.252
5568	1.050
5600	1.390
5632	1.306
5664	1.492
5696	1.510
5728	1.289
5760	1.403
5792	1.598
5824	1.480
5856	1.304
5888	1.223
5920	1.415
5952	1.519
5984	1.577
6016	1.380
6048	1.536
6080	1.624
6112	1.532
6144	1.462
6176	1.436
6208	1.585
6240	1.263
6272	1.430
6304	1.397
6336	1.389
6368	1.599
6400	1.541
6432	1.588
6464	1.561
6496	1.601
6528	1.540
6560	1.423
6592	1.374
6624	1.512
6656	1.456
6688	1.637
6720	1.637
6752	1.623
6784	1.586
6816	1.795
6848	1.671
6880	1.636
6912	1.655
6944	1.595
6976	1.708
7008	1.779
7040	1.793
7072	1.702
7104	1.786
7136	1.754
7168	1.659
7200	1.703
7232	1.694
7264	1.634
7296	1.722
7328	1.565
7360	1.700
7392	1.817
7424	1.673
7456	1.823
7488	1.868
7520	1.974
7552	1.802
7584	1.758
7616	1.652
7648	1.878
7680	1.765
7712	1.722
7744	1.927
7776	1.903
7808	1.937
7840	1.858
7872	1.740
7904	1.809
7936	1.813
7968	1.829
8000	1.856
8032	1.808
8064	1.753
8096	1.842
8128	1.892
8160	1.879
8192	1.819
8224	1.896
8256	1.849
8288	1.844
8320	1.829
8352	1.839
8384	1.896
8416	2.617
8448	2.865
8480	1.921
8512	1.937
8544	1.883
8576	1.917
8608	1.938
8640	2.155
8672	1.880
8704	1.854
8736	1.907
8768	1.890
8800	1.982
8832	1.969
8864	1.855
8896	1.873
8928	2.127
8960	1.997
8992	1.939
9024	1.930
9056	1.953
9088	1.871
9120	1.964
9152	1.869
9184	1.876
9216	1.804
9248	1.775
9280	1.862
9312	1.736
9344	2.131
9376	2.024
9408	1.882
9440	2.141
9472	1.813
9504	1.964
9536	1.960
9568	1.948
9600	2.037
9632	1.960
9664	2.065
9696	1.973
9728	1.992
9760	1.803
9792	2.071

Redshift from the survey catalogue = 0.284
